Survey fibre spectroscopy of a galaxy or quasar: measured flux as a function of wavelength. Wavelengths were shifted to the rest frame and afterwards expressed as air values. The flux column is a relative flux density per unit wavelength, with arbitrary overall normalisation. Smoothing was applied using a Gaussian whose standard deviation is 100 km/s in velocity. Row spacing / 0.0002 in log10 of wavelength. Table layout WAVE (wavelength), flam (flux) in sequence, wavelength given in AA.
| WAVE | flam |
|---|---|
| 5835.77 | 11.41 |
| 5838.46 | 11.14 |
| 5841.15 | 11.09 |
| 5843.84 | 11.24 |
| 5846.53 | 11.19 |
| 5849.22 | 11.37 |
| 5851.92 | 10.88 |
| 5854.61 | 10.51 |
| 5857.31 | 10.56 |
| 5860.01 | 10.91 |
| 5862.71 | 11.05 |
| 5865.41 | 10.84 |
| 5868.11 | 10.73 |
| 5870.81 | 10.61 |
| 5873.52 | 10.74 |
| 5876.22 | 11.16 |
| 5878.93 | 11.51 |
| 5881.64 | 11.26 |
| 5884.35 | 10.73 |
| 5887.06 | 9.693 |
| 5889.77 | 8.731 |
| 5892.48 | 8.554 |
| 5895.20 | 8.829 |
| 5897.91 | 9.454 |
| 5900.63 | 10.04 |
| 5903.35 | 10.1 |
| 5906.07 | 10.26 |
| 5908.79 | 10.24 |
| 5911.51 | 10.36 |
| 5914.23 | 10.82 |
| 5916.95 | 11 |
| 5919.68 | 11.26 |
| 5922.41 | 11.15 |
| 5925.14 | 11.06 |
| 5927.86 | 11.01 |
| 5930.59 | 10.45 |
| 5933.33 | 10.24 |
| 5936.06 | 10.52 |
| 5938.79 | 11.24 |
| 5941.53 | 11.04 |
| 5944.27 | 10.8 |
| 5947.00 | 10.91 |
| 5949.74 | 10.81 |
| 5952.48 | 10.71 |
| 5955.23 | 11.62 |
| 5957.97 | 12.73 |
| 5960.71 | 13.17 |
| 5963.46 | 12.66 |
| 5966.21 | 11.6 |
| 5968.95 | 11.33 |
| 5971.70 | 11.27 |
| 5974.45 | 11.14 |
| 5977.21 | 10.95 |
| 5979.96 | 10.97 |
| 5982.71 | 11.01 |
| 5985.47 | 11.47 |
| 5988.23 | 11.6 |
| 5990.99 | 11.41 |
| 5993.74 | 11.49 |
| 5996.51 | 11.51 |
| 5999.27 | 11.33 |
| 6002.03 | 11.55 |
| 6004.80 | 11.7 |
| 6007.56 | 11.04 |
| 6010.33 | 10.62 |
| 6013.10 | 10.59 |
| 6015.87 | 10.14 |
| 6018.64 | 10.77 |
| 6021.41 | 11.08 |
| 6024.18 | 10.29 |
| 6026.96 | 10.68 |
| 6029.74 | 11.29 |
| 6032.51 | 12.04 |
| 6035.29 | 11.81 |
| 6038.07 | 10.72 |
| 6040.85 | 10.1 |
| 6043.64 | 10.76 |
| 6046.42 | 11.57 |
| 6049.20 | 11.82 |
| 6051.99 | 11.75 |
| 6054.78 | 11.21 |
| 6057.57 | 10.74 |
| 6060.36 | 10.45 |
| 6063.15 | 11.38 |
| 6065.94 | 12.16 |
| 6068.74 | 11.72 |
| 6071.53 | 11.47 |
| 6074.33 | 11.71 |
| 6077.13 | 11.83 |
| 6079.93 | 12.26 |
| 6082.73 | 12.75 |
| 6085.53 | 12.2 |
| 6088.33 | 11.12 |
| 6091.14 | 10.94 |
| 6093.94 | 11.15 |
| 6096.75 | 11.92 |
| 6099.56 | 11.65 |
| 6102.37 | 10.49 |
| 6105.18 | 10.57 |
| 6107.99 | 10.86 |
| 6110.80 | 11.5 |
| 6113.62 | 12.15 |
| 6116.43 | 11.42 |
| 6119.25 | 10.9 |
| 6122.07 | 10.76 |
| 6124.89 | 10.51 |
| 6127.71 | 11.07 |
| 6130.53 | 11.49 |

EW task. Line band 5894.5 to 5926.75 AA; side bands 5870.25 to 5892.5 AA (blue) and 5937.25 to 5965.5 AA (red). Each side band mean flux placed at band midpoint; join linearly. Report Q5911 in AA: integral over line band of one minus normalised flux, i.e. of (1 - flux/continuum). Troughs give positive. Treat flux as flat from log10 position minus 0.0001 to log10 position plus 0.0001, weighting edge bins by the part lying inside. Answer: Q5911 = 1.4 AA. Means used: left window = 10.4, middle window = 10.4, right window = 11.6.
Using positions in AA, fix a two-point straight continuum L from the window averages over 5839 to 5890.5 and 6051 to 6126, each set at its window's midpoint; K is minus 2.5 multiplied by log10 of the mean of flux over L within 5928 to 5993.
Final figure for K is -0.022 mag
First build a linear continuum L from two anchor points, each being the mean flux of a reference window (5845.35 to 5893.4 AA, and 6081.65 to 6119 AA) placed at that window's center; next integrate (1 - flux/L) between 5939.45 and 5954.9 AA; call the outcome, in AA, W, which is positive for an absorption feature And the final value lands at 0.0 AA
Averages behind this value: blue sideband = 10.6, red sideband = 11.4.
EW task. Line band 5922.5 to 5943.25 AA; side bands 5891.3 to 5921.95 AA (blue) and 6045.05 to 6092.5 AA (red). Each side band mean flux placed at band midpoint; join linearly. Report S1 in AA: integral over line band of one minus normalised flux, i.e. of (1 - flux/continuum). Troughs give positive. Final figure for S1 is -0.9 AA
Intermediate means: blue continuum 10.1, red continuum 11.6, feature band 10.8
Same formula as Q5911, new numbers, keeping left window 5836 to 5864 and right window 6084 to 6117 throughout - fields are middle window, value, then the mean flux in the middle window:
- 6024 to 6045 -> 0.5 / 11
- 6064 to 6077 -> -0.5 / 11.8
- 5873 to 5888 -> 0.2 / 10.9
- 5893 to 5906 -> 1.7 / 9.6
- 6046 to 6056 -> -0.3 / 11.6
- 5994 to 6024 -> 0.5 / 11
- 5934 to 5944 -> 0.2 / 10.9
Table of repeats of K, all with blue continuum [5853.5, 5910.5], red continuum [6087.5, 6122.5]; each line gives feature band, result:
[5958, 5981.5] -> -0.101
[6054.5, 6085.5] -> -0.056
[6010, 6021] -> 0.027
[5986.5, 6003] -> -0.071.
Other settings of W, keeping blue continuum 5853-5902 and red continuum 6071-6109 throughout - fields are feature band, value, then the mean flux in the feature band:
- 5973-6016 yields -0.8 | 11.2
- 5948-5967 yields -2.0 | 11.9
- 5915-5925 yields -0.5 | 11.1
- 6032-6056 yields -0.1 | 11.3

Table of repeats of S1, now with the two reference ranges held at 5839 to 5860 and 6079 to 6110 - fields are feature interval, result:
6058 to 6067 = 0.1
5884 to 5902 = 2.8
